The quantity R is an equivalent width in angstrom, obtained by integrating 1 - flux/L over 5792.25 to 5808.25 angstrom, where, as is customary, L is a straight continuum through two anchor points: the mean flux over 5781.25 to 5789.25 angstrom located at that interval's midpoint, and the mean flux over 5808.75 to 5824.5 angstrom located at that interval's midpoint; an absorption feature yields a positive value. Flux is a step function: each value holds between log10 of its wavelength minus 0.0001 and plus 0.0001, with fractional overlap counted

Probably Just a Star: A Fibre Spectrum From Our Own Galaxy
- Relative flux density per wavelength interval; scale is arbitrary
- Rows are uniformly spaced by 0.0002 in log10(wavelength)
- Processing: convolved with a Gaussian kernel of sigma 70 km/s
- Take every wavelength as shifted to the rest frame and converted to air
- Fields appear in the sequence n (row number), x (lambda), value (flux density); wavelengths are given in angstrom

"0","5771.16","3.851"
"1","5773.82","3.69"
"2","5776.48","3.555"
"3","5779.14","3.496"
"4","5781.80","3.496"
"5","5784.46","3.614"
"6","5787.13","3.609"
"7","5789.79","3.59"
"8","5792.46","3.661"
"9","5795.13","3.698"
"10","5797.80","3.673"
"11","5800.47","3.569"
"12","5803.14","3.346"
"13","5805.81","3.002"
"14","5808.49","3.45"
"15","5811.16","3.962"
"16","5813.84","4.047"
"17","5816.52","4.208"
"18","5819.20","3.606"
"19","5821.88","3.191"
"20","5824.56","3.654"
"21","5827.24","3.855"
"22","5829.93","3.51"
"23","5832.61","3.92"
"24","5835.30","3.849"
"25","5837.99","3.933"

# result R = 0.8 angstrom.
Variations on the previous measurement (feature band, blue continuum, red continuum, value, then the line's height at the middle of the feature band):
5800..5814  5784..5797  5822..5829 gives 0.4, 3.64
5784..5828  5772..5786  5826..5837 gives 0.7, 3.69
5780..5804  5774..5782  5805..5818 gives 0.3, 3.63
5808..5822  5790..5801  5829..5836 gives -0.4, 3.71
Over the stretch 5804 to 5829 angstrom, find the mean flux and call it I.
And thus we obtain 3.65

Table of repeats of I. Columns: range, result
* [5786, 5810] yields 3.51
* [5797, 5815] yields 3.57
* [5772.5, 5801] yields 3.61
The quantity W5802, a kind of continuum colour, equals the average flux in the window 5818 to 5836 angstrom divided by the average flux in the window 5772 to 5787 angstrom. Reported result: 1.0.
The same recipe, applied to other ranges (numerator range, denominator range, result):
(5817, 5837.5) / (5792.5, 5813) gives 1.04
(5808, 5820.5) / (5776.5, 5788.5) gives 1.09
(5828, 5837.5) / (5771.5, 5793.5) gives 1.05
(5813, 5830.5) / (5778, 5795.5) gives 1.04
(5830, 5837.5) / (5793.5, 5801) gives 1.05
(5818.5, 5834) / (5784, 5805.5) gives 1.02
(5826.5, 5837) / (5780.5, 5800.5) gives 1.05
